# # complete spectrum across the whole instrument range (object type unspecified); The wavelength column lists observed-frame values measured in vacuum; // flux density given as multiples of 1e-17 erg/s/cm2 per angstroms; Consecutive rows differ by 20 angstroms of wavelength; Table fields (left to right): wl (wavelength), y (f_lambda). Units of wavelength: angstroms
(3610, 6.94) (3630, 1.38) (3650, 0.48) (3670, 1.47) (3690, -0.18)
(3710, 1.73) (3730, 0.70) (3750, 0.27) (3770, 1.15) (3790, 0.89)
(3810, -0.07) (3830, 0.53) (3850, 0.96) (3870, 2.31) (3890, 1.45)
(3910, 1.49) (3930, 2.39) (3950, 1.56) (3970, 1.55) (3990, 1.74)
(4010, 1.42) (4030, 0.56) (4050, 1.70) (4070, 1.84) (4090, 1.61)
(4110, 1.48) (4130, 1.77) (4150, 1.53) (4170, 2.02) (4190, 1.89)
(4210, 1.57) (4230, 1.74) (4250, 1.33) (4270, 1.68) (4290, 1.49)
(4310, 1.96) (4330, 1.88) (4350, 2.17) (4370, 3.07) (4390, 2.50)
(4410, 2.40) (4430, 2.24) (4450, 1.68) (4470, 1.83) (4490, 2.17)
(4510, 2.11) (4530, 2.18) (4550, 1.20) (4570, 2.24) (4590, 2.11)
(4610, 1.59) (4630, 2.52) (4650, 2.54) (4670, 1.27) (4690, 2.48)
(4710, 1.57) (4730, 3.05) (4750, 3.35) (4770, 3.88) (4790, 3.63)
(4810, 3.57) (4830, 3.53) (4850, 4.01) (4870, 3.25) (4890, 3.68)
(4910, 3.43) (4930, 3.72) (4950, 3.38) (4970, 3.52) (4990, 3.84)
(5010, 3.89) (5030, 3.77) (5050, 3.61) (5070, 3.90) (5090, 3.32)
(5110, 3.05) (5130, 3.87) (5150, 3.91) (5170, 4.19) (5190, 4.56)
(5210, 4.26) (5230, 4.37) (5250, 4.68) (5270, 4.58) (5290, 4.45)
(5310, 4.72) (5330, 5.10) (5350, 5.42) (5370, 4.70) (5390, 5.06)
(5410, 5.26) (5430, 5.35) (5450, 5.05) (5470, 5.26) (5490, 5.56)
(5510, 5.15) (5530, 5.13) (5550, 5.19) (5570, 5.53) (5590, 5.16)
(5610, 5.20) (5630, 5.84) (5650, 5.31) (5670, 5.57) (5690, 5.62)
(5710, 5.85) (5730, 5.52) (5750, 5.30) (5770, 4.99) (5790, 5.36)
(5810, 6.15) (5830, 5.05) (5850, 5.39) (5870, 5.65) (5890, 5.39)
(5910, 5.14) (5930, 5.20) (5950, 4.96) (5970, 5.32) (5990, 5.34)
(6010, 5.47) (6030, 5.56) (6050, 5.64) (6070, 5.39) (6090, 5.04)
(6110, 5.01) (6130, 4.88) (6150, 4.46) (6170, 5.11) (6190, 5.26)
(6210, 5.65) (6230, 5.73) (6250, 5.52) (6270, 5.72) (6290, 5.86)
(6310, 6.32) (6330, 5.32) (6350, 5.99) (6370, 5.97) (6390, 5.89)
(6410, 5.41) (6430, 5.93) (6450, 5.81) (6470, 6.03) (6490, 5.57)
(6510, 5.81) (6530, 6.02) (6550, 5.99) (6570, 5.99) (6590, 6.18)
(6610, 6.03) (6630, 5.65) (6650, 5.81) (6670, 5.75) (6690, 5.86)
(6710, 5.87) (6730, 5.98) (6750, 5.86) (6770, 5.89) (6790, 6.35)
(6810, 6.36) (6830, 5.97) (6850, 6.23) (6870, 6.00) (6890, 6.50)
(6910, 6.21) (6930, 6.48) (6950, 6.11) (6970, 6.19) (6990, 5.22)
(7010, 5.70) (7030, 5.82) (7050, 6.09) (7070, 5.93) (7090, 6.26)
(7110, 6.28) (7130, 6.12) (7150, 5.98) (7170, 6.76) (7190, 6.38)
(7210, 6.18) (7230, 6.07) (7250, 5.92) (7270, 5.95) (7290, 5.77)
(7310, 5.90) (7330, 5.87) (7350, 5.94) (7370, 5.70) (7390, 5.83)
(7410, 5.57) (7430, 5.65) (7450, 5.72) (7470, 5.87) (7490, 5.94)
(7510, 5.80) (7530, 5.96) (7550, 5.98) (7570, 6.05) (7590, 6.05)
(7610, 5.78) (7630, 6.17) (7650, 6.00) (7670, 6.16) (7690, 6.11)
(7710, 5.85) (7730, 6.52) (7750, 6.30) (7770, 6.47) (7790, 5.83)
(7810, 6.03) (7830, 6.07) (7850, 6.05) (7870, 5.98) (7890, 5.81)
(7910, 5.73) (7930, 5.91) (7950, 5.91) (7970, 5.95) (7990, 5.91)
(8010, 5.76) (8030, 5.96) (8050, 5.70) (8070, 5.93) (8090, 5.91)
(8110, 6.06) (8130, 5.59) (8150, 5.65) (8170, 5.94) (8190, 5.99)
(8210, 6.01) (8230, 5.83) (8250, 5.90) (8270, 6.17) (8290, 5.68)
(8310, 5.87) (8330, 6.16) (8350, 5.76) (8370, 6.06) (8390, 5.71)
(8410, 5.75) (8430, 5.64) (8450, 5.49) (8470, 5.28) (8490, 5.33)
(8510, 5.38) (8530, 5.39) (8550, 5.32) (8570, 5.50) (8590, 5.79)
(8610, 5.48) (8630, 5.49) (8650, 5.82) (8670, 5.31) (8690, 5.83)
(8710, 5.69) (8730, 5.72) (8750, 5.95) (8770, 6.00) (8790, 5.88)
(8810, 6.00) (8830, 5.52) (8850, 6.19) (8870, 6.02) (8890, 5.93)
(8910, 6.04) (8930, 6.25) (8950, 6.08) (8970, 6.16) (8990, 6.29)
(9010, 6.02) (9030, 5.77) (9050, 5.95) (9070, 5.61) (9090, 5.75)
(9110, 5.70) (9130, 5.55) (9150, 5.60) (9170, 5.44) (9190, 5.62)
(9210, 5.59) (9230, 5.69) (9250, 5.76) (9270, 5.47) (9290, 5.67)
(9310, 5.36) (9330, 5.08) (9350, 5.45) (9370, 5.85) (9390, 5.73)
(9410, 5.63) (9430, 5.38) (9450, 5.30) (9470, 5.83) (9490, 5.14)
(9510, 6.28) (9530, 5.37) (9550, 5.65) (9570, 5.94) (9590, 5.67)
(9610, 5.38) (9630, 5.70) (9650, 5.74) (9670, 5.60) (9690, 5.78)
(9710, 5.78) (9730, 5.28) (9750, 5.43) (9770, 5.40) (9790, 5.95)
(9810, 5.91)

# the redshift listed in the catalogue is 0.19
